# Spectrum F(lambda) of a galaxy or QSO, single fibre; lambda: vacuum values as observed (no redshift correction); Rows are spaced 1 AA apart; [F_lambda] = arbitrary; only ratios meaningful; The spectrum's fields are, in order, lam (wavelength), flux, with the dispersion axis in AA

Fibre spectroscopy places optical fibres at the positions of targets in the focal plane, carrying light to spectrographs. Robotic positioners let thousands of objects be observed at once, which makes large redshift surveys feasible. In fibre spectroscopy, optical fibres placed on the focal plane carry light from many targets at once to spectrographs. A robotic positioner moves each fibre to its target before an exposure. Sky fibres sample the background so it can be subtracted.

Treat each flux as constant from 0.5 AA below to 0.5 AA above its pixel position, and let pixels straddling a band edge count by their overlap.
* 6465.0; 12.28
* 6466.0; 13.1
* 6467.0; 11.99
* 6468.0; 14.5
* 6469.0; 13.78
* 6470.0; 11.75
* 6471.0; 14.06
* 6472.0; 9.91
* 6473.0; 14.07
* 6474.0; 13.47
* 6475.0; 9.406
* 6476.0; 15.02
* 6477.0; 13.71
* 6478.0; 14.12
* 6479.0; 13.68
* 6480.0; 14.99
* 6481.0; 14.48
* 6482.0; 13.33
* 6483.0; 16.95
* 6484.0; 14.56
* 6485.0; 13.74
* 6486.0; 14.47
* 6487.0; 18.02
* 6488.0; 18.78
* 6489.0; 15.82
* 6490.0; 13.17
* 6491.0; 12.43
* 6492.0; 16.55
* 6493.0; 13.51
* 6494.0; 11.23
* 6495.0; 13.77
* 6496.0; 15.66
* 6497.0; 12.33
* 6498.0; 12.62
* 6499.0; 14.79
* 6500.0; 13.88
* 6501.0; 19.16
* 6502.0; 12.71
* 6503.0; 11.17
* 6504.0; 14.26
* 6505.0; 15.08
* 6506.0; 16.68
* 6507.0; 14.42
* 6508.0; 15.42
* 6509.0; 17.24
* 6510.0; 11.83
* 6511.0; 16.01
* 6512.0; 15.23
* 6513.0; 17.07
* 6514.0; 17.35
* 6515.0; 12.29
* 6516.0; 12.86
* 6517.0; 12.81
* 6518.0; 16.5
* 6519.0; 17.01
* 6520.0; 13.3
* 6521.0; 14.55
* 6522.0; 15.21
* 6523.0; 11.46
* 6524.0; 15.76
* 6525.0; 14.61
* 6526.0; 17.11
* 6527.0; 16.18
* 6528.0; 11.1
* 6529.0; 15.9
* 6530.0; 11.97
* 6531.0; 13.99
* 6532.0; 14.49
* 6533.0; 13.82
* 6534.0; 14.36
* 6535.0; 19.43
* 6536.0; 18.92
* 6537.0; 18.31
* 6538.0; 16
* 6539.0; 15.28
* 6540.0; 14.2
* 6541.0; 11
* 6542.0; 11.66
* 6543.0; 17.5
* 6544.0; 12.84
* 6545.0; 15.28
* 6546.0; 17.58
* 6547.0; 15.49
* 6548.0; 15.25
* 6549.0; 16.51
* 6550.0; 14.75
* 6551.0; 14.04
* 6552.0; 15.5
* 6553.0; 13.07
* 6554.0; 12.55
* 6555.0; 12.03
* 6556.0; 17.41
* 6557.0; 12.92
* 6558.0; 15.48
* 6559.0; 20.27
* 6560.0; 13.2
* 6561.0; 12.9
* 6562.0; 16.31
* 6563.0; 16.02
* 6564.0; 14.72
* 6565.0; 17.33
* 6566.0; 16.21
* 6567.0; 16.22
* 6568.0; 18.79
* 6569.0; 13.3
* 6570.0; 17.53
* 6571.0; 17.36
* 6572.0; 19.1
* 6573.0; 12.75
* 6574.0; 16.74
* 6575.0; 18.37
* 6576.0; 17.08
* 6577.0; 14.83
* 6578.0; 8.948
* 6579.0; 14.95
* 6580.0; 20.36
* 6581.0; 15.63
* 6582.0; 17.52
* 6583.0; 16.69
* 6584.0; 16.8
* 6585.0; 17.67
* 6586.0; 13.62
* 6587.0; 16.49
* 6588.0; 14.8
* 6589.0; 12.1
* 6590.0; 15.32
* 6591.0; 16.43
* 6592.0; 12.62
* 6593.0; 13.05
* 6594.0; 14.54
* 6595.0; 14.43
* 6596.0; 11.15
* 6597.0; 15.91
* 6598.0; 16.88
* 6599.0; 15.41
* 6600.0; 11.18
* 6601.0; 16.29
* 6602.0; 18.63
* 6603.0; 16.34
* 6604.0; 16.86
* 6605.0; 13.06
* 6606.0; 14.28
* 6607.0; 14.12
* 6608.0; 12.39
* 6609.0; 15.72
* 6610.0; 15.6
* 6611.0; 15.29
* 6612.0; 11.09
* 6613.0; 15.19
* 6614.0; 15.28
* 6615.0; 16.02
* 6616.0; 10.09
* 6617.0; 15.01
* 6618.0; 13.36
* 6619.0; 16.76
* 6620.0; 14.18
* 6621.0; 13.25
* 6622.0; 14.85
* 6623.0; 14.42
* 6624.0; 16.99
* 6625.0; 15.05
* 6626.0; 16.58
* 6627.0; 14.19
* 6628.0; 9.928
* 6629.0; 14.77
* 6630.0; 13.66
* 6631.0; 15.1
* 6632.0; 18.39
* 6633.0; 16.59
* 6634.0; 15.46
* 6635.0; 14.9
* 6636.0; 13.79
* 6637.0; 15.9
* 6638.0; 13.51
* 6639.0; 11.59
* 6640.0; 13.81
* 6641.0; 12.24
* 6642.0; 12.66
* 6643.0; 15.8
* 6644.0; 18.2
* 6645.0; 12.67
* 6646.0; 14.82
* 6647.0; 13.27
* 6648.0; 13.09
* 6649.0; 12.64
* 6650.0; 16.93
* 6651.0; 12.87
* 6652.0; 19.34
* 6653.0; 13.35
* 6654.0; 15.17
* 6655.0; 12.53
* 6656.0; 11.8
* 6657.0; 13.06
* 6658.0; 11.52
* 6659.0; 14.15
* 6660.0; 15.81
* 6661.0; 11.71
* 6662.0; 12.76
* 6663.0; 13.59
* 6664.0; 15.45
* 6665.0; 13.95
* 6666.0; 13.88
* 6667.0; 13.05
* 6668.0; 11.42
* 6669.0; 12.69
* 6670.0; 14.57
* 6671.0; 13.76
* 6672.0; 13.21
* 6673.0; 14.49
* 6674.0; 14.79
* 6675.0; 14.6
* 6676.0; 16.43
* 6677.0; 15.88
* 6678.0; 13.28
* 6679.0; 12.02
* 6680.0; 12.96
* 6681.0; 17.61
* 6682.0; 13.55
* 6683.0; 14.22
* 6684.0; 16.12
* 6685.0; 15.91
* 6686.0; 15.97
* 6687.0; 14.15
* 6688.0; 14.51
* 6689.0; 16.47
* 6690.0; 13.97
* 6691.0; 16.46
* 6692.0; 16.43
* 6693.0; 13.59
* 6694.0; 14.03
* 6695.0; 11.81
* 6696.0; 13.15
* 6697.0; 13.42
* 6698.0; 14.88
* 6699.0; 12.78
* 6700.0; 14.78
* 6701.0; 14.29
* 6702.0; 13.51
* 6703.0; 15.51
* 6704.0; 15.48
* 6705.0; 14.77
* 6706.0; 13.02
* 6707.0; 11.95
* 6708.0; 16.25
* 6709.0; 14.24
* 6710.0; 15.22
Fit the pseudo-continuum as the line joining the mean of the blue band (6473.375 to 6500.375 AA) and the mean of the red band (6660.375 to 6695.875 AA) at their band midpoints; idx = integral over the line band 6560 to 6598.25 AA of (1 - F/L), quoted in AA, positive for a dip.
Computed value -3.4 AA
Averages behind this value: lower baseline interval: 14.2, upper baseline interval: 14.3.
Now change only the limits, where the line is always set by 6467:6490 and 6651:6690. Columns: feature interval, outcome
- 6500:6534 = -1.2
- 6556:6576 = -2.8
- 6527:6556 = -1.4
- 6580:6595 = -1.3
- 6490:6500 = 0.4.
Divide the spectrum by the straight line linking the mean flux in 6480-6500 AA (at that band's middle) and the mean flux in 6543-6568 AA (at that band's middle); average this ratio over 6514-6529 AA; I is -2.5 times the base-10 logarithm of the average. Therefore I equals 0.03 mag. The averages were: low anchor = 14.5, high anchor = 15.3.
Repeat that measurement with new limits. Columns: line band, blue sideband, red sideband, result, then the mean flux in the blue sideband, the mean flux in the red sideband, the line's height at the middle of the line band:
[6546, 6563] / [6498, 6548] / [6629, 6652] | -0.01 mag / 14.9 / 14.6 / 14.8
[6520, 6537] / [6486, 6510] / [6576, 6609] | -0.01 mag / 14.7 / 15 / 14.8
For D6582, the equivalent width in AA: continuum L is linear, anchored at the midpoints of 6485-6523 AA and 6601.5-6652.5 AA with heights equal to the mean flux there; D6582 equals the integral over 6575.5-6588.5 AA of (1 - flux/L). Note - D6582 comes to -1.0 AA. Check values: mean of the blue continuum 14.7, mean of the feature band 15.8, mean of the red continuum 14.6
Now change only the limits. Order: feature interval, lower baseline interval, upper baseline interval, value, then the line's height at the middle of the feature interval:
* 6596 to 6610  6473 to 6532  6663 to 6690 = -0.6 AA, 14.4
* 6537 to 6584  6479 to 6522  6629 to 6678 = -3.1 AA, 14.5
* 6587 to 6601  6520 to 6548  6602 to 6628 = 0.4 AA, 14.7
